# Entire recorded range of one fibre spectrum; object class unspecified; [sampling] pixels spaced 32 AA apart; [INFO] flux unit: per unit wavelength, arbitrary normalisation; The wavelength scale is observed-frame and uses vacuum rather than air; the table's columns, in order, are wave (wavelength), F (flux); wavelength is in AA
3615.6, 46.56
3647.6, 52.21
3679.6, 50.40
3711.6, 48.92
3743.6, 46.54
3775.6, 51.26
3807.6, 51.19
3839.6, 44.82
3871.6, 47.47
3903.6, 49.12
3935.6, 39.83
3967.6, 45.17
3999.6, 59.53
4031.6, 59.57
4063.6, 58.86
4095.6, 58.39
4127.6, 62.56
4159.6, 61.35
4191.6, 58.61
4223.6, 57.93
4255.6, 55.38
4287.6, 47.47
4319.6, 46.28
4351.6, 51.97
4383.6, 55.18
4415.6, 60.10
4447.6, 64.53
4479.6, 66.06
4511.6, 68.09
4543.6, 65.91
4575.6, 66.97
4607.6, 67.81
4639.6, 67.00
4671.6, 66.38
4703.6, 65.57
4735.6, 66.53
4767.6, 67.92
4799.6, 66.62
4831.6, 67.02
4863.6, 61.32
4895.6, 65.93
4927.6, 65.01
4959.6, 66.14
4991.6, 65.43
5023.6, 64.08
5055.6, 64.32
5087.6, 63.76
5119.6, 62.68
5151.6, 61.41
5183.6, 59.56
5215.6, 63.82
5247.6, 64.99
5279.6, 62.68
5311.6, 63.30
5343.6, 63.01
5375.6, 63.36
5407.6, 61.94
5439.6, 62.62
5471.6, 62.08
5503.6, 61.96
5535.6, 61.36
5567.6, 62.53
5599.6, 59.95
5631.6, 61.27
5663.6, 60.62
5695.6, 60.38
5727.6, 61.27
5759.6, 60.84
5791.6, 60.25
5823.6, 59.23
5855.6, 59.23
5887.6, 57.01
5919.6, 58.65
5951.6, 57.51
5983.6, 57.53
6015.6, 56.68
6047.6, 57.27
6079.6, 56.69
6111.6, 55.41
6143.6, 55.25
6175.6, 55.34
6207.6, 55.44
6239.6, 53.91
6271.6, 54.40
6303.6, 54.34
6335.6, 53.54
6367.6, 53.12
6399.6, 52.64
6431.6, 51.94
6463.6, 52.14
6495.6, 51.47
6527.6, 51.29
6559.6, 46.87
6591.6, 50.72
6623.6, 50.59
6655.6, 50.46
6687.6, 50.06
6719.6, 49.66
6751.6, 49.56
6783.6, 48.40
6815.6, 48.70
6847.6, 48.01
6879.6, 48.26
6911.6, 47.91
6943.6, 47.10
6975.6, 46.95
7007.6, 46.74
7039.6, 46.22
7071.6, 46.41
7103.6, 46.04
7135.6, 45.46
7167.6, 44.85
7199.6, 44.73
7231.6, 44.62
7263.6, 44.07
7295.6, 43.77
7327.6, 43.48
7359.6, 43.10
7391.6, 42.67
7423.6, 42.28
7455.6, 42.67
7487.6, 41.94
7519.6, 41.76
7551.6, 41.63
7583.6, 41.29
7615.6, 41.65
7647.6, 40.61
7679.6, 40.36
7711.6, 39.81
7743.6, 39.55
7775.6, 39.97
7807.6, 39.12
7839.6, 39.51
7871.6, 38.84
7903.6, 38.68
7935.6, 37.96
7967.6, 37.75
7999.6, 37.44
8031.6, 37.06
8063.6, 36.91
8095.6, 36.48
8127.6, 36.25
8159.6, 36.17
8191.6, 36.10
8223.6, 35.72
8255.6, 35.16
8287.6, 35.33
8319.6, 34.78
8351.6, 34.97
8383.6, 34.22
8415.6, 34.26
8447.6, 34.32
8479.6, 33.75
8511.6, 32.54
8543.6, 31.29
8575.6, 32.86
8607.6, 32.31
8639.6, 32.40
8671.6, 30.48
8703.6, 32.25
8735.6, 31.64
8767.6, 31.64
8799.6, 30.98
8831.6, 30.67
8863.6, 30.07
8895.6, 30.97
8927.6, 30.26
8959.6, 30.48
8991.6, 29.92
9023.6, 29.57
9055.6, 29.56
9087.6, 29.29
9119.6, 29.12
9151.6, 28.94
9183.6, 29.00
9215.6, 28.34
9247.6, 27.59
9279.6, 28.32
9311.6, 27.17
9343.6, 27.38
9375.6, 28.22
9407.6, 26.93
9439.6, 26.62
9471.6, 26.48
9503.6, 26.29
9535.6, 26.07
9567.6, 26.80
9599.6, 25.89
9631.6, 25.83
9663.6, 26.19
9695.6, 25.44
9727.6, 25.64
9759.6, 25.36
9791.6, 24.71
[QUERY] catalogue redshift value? 0.00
